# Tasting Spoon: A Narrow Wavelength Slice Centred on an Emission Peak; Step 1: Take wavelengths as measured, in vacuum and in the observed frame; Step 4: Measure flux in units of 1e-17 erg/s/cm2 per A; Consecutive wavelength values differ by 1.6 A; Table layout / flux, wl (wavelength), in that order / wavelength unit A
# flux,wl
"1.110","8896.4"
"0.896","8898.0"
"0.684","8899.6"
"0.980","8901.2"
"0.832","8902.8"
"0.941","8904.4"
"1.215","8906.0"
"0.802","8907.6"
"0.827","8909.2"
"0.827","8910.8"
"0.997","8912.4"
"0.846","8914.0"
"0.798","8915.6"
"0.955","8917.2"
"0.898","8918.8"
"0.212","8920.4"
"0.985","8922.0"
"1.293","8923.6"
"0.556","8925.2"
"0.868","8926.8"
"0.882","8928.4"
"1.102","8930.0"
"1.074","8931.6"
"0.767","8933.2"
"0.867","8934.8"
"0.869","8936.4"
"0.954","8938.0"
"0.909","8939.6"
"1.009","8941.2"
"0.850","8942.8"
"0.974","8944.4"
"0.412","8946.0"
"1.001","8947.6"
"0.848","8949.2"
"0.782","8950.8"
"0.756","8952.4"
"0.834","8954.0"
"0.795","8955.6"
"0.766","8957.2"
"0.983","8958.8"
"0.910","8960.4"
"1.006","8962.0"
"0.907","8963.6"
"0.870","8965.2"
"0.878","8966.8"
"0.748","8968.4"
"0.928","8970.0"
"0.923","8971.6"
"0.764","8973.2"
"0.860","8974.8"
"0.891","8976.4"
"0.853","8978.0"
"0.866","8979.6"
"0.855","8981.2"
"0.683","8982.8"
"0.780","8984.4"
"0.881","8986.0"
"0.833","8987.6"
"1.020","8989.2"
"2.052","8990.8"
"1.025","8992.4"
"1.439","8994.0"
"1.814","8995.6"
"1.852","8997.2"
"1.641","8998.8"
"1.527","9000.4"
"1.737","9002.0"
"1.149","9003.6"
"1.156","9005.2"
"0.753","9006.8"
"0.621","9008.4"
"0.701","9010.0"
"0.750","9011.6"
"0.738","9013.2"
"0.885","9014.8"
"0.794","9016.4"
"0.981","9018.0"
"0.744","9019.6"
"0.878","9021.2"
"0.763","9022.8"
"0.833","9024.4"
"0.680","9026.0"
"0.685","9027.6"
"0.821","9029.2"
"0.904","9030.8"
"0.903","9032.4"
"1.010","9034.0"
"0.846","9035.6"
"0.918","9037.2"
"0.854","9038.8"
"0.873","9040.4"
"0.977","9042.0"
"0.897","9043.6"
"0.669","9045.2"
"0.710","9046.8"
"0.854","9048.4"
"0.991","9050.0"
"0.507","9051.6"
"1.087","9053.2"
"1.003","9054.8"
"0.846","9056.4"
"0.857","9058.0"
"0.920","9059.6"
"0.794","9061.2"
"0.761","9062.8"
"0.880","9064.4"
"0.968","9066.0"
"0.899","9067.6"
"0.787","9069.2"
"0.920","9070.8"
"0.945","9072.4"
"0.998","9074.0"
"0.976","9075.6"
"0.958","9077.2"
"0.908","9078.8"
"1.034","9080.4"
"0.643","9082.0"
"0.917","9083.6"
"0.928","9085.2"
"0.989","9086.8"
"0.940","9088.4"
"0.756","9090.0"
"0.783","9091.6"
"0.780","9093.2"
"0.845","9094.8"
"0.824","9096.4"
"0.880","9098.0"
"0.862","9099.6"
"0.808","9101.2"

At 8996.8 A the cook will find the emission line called H-beta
